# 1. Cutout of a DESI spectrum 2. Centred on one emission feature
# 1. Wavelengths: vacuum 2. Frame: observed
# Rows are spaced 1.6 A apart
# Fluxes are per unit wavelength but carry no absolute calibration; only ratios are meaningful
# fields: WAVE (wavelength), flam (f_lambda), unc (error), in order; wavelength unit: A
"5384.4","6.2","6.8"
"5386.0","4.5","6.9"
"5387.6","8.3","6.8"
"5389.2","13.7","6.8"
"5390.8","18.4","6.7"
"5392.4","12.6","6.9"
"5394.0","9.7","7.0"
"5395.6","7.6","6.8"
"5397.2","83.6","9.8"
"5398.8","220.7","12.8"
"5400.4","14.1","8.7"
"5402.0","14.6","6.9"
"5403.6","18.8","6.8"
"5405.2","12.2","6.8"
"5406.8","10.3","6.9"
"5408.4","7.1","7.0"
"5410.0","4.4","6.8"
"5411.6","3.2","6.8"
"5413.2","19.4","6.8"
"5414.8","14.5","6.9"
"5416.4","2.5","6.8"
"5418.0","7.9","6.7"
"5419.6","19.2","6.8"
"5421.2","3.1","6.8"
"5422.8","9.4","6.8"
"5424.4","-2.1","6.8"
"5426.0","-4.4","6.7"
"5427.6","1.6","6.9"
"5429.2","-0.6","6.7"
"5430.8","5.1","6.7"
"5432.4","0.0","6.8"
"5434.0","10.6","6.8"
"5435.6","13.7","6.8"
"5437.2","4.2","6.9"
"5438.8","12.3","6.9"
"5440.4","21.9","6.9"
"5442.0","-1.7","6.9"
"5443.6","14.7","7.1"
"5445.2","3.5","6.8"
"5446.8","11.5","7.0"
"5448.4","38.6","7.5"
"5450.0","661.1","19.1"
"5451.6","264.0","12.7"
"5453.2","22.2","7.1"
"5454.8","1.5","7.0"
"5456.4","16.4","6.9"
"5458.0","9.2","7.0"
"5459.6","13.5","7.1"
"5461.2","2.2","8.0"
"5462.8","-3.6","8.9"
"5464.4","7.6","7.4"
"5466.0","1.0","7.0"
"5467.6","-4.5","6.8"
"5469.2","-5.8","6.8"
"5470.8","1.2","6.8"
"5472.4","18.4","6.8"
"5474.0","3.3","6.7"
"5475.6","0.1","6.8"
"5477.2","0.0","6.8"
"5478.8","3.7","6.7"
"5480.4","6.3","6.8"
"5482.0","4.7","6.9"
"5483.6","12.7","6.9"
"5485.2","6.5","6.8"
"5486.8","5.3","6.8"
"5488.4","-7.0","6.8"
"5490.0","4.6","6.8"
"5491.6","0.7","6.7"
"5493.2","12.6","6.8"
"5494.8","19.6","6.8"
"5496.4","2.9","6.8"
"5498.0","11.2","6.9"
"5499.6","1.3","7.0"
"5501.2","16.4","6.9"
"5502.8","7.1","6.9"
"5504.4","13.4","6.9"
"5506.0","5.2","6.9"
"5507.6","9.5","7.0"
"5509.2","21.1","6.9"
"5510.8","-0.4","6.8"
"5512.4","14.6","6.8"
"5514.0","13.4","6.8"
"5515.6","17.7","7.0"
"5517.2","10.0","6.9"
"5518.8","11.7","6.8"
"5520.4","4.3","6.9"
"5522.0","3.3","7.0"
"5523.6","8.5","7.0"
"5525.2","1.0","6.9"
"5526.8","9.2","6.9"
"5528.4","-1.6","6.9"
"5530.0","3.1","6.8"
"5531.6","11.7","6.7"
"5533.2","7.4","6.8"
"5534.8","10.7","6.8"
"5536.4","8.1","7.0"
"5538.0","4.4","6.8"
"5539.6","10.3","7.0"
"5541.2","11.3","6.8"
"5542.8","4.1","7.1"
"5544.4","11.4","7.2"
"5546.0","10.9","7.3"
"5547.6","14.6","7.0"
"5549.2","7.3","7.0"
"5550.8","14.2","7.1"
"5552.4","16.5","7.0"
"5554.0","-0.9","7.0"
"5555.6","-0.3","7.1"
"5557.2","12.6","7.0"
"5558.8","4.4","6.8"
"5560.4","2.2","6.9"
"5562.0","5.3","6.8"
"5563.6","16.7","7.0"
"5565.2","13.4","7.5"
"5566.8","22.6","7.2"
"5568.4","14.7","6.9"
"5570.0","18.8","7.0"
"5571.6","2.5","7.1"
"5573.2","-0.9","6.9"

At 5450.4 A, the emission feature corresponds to [O III] 5007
